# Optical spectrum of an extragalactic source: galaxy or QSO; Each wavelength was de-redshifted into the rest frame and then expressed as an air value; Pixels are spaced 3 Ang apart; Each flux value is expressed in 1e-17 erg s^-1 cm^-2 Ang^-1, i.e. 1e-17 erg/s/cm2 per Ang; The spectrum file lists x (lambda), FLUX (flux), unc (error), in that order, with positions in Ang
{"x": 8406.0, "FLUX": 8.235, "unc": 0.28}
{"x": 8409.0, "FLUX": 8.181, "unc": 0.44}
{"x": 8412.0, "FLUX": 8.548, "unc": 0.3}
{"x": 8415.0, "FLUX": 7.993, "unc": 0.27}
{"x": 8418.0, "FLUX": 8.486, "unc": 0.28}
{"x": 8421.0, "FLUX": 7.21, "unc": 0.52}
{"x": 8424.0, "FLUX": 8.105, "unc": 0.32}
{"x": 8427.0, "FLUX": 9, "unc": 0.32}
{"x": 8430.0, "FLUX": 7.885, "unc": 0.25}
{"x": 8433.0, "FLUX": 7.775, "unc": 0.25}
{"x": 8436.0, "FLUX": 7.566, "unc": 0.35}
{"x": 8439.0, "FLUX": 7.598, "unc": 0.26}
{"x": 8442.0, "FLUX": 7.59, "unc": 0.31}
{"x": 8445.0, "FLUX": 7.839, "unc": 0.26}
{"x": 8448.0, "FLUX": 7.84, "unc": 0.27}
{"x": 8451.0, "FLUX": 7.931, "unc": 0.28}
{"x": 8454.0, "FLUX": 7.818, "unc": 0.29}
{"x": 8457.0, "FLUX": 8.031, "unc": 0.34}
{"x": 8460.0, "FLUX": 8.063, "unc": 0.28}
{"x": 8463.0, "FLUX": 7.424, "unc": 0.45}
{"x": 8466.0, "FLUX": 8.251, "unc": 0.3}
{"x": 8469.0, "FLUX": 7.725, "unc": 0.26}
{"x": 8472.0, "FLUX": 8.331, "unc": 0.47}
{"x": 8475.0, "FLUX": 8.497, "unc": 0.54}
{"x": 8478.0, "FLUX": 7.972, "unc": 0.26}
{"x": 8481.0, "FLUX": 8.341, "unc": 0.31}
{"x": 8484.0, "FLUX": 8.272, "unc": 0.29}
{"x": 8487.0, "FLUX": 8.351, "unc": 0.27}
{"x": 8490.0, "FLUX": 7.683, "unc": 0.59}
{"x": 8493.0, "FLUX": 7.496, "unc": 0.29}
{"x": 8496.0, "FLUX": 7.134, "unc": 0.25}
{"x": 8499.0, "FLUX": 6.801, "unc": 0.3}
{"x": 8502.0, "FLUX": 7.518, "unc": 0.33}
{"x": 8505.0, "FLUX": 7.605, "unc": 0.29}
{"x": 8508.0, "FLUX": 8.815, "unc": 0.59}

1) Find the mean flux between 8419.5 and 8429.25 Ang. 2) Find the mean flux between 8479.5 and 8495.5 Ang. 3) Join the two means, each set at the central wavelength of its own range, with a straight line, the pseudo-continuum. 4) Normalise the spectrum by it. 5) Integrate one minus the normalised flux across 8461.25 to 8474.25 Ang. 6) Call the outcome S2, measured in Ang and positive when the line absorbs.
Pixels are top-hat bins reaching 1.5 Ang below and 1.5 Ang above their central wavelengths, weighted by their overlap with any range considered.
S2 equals 0.07 Ang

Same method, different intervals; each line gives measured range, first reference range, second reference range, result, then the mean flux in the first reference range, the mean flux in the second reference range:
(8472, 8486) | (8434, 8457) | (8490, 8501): -1.65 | 7.76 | 7.23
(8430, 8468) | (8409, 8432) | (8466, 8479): 1.61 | 8.17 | 8.15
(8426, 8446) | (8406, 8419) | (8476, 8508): 0.67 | 8.29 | 7.78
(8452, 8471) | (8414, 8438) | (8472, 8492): 0.50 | 7.99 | 8.18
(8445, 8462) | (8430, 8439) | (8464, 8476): 0.06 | 7.69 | 8.16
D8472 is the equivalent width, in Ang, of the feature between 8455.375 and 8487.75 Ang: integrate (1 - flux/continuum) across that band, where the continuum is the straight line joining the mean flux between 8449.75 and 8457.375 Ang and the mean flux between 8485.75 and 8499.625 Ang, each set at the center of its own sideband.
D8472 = -1.6 Ang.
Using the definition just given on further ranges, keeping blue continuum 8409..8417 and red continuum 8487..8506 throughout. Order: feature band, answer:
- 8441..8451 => 0.2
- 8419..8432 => 0.1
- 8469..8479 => -0.7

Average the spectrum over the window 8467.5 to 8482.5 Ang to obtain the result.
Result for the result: 8.17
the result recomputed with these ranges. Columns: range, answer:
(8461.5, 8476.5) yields 8.05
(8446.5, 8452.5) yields 7.89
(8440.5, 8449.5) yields 7.76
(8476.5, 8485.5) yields 8.2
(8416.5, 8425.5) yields 7.93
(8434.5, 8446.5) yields 7.65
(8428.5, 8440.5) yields 7.71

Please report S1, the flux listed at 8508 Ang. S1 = 8.815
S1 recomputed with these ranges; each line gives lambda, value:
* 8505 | 7.605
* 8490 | 7.683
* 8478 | 7.972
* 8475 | 8.497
